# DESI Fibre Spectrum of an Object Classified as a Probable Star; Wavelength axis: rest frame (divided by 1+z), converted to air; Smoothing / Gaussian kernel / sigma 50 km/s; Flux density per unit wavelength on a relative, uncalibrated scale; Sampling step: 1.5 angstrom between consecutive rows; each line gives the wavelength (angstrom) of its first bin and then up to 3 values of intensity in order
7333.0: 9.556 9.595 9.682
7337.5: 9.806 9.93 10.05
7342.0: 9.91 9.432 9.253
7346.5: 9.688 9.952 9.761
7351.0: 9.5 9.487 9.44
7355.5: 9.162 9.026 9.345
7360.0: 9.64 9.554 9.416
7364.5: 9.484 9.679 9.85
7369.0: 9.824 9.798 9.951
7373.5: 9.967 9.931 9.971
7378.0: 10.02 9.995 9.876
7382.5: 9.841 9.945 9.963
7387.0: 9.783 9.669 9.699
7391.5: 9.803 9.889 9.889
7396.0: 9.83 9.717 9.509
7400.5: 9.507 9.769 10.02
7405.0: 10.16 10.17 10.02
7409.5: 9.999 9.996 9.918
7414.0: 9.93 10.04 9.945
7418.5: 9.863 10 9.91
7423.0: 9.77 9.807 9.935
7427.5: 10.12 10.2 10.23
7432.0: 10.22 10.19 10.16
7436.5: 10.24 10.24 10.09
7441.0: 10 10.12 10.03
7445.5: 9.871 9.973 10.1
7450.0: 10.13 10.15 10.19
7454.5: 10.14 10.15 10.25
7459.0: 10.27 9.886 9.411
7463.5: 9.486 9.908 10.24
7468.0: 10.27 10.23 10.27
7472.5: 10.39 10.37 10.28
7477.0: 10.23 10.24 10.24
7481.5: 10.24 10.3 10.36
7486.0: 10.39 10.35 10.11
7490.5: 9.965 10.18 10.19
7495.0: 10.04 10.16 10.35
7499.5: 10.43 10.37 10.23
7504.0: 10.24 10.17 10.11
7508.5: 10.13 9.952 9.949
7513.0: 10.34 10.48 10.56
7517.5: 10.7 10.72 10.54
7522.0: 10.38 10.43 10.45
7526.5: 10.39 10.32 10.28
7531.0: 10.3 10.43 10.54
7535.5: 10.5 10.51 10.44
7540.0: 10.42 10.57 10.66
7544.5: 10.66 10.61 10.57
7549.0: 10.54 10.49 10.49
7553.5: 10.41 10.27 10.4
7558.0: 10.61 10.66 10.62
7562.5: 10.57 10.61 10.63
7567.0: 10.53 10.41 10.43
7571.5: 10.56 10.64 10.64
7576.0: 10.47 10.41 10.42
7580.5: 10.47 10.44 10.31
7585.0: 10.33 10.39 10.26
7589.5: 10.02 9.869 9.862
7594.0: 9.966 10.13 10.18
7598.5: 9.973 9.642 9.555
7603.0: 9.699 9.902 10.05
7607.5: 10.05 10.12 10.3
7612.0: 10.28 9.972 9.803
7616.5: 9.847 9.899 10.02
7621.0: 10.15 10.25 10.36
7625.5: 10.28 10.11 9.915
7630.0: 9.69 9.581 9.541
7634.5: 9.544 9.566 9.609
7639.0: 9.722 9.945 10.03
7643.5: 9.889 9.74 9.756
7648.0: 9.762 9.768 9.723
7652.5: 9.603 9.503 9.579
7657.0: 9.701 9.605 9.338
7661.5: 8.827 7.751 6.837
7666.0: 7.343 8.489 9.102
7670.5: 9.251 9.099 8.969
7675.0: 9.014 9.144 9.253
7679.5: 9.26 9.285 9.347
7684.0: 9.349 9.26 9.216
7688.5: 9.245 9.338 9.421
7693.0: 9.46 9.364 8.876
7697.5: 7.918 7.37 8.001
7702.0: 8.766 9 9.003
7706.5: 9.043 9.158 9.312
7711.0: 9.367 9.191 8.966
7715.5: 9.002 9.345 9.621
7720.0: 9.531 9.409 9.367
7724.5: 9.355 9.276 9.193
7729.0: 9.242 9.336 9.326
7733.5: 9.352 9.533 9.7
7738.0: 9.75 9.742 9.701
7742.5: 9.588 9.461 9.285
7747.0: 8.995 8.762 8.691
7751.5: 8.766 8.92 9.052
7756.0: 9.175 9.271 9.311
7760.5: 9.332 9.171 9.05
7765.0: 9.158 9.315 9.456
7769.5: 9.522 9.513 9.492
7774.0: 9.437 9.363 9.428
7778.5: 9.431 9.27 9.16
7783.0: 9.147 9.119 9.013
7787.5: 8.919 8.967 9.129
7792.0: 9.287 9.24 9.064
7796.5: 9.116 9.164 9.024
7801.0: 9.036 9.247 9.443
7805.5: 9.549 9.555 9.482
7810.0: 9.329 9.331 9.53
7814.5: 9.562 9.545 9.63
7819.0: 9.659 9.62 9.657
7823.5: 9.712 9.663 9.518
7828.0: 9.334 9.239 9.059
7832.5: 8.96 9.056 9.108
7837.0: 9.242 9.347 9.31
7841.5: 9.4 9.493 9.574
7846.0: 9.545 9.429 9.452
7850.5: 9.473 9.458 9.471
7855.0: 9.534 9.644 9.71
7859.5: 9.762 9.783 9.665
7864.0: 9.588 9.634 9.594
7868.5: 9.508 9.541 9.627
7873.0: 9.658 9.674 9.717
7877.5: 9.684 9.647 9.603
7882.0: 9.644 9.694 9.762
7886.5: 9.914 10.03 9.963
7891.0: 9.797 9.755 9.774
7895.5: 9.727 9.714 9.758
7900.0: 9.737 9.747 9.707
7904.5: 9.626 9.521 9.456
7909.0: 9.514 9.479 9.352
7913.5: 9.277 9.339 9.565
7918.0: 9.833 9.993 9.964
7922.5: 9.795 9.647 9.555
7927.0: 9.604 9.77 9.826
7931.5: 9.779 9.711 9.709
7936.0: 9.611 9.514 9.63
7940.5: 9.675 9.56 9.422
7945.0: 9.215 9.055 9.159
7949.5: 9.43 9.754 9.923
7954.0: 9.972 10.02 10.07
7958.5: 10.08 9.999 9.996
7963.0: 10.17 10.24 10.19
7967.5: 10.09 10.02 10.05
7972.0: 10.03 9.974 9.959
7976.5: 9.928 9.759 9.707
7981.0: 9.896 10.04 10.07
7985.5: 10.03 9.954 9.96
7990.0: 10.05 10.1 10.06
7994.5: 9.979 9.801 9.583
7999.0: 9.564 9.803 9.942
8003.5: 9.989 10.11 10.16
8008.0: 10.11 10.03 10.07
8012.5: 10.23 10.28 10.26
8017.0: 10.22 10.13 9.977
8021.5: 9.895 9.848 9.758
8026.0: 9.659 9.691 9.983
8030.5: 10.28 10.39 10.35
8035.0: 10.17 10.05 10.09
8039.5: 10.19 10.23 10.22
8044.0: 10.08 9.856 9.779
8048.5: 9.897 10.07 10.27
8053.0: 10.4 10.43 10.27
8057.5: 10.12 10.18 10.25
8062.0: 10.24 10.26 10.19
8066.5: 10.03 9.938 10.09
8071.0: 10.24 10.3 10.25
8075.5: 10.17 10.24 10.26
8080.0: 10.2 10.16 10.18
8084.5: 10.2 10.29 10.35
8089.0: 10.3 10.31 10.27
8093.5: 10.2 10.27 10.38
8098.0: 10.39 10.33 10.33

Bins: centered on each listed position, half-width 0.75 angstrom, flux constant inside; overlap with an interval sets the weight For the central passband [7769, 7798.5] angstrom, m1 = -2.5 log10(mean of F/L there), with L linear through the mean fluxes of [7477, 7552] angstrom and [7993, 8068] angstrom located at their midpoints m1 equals 0.11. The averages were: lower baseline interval 10.4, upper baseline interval 10.1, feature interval 9.24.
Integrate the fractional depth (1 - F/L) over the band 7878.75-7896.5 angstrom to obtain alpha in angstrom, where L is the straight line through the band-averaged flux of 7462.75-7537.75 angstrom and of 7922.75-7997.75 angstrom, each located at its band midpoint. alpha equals 0.2 angstrom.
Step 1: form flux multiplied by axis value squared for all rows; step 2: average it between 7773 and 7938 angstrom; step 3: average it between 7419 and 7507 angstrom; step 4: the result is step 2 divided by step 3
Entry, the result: 1.04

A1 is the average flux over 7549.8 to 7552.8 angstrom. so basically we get 10.5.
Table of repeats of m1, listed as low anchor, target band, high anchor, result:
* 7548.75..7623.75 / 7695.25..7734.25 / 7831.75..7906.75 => 0.10 mag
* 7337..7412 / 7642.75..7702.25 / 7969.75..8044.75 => 0.09 mag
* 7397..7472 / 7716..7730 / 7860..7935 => 0.05 mag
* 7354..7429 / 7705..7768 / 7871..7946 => 0.05 mag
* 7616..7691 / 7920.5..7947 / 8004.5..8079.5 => 0.03 mag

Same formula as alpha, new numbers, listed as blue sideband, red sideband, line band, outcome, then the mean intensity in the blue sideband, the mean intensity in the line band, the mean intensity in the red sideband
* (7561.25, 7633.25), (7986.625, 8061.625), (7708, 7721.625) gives 1.1 angstrom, 10.2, 9.29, 10.1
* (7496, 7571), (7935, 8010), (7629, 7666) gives 3.2 angstrom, 10.4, 9.4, 9.87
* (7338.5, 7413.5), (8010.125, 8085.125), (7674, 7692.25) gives 1.2 angstrom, 9.76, 9.26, 10.1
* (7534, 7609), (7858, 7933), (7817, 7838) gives 0.9 angstrom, 10.3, 9.39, 9.68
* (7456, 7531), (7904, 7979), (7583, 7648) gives 1.0 angstrom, 10.2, 9.95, 9.74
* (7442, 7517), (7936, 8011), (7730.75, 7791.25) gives 4.4 angstrom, 10.2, 9.27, 9.87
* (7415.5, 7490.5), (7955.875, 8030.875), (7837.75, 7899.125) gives 2.4 angstrom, 10.1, 9.64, 9.99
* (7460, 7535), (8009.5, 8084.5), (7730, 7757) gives 2.4 angstrom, 10.3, 9.28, 10.1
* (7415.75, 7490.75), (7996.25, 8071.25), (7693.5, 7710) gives 2.3 angstrom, 10.1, 8.71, 10.1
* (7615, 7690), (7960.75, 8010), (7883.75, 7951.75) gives 1.6 angstrom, 9.43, 9.64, 9.98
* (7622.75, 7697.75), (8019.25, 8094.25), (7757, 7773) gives 0.4 angstrom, 9.34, 9.32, 10.1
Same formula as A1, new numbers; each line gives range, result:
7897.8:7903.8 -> 9.74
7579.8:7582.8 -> 10.5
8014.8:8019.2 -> 10.2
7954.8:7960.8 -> 10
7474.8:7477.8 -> 10.3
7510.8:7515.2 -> 10.3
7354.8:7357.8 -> 9.1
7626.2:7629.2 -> 10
